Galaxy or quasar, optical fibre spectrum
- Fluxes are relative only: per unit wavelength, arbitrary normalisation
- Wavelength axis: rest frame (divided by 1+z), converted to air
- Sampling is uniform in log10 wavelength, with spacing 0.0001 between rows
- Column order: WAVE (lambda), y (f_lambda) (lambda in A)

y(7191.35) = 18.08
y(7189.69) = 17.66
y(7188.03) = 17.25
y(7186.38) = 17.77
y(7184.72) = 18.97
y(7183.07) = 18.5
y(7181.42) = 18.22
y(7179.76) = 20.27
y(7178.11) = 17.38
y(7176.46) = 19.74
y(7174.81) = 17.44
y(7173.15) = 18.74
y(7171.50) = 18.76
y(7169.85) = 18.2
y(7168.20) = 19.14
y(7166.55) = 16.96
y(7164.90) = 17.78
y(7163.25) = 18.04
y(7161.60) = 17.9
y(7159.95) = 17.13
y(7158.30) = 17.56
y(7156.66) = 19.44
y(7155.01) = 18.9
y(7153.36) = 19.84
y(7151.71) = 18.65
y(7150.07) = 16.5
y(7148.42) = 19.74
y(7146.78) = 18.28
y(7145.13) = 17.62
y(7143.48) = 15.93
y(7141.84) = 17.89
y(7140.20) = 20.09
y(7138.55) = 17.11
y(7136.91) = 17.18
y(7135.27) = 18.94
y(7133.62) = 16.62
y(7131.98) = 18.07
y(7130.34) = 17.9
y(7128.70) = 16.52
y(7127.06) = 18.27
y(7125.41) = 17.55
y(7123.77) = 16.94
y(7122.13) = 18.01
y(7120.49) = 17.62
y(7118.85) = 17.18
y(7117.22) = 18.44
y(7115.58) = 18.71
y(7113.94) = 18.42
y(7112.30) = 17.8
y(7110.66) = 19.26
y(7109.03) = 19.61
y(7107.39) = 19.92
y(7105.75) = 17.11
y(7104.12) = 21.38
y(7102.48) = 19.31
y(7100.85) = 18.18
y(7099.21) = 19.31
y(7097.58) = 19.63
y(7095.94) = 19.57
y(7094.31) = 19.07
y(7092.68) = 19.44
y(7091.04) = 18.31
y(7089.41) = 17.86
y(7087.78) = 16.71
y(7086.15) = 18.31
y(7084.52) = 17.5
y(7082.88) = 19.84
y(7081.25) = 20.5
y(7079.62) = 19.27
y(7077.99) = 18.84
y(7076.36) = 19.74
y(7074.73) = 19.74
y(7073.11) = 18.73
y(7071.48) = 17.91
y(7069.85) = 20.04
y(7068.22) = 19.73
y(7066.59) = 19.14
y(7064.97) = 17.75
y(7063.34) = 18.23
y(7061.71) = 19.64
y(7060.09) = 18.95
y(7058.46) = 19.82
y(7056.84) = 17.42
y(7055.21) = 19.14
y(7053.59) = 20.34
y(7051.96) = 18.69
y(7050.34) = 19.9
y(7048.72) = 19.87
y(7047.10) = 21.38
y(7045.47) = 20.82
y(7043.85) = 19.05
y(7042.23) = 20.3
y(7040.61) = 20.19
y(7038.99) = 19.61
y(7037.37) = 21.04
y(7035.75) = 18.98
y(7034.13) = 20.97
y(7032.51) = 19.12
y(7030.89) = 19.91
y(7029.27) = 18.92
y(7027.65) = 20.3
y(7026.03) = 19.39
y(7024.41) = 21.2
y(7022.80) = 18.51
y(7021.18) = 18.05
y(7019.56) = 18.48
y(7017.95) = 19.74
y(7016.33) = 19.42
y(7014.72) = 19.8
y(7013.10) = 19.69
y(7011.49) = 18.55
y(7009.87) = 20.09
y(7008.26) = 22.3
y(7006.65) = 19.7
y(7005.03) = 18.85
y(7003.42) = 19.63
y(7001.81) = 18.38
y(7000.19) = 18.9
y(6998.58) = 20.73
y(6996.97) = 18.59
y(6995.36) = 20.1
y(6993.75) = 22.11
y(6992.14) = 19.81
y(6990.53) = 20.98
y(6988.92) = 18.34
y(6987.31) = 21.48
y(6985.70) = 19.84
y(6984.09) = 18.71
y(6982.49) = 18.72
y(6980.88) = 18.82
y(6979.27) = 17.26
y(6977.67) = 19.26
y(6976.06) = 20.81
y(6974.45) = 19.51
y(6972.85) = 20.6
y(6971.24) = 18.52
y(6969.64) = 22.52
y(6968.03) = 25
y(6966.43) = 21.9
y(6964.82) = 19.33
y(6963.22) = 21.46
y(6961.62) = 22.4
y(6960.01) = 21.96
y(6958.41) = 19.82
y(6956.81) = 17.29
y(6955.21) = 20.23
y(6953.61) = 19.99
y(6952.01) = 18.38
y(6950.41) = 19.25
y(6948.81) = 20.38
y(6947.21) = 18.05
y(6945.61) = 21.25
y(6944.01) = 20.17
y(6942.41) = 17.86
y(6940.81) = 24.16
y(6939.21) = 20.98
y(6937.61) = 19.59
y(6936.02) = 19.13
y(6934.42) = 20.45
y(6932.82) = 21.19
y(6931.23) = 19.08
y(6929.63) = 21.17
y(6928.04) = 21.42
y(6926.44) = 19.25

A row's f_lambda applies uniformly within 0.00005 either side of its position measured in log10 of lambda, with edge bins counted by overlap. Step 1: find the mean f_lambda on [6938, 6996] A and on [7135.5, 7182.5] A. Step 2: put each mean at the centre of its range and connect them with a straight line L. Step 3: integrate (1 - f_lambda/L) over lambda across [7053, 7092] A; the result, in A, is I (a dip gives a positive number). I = 0.5 A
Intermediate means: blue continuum 20.2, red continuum 18.2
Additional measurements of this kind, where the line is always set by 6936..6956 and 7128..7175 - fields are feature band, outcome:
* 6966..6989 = -0.49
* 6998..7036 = -0.50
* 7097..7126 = -0.24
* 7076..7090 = -0.01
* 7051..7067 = 0.00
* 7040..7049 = -0.59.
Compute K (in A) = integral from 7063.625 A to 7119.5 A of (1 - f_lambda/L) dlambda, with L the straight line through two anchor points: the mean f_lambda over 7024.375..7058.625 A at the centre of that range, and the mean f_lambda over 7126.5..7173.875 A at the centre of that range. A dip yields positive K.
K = 0.32 A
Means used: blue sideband 19.8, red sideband 18.1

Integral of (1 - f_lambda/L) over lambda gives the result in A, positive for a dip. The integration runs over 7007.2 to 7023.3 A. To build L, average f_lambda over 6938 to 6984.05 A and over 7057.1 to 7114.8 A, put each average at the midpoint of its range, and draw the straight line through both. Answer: 0.1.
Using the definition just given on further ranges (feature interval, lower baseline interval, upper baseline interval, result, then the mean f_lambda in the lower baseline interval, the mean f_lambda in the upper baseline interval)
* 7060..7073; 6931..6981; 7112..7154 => -0.1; 20.2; 17.9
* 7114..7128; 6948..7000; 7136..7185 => 0.6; 20.1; 18.3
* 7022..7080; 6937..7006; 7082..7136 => -1.3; 20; 18.4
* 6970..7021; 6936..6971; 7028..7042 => 1.4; 20.5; 19.9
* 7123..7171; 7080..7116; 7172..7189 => 1.7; 18.9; 18.4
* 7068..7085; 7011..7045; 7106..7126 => -0.4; 19.6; 18.3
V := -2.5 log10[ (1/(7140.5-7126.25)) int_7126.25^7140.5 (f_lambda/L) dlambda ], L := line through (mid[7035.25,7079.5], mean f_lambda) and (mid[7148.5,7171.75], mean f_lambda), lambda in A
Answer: 0.05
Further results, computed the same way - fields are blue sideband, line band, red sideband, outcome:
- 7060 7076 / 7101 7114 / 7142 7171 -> -0.028 mag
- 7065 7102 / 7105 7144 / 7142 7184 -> 0.037 mag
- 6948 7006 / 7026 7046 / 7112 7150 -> -0.041 mag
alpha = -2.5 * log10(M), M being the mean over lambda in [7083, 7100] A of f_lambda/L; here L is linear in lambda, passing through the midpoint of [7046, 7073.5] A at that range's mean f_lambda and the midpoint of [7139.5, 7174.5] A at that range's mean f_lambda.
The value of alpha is 0.02 mag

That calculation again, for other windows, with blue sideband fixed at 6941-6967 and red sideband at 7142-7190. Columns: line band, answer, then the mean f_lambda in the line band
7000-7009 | -0.001 mag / 19.6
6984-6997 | -0.022 mag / 20.1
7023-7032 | -0.022 mag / 19.8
